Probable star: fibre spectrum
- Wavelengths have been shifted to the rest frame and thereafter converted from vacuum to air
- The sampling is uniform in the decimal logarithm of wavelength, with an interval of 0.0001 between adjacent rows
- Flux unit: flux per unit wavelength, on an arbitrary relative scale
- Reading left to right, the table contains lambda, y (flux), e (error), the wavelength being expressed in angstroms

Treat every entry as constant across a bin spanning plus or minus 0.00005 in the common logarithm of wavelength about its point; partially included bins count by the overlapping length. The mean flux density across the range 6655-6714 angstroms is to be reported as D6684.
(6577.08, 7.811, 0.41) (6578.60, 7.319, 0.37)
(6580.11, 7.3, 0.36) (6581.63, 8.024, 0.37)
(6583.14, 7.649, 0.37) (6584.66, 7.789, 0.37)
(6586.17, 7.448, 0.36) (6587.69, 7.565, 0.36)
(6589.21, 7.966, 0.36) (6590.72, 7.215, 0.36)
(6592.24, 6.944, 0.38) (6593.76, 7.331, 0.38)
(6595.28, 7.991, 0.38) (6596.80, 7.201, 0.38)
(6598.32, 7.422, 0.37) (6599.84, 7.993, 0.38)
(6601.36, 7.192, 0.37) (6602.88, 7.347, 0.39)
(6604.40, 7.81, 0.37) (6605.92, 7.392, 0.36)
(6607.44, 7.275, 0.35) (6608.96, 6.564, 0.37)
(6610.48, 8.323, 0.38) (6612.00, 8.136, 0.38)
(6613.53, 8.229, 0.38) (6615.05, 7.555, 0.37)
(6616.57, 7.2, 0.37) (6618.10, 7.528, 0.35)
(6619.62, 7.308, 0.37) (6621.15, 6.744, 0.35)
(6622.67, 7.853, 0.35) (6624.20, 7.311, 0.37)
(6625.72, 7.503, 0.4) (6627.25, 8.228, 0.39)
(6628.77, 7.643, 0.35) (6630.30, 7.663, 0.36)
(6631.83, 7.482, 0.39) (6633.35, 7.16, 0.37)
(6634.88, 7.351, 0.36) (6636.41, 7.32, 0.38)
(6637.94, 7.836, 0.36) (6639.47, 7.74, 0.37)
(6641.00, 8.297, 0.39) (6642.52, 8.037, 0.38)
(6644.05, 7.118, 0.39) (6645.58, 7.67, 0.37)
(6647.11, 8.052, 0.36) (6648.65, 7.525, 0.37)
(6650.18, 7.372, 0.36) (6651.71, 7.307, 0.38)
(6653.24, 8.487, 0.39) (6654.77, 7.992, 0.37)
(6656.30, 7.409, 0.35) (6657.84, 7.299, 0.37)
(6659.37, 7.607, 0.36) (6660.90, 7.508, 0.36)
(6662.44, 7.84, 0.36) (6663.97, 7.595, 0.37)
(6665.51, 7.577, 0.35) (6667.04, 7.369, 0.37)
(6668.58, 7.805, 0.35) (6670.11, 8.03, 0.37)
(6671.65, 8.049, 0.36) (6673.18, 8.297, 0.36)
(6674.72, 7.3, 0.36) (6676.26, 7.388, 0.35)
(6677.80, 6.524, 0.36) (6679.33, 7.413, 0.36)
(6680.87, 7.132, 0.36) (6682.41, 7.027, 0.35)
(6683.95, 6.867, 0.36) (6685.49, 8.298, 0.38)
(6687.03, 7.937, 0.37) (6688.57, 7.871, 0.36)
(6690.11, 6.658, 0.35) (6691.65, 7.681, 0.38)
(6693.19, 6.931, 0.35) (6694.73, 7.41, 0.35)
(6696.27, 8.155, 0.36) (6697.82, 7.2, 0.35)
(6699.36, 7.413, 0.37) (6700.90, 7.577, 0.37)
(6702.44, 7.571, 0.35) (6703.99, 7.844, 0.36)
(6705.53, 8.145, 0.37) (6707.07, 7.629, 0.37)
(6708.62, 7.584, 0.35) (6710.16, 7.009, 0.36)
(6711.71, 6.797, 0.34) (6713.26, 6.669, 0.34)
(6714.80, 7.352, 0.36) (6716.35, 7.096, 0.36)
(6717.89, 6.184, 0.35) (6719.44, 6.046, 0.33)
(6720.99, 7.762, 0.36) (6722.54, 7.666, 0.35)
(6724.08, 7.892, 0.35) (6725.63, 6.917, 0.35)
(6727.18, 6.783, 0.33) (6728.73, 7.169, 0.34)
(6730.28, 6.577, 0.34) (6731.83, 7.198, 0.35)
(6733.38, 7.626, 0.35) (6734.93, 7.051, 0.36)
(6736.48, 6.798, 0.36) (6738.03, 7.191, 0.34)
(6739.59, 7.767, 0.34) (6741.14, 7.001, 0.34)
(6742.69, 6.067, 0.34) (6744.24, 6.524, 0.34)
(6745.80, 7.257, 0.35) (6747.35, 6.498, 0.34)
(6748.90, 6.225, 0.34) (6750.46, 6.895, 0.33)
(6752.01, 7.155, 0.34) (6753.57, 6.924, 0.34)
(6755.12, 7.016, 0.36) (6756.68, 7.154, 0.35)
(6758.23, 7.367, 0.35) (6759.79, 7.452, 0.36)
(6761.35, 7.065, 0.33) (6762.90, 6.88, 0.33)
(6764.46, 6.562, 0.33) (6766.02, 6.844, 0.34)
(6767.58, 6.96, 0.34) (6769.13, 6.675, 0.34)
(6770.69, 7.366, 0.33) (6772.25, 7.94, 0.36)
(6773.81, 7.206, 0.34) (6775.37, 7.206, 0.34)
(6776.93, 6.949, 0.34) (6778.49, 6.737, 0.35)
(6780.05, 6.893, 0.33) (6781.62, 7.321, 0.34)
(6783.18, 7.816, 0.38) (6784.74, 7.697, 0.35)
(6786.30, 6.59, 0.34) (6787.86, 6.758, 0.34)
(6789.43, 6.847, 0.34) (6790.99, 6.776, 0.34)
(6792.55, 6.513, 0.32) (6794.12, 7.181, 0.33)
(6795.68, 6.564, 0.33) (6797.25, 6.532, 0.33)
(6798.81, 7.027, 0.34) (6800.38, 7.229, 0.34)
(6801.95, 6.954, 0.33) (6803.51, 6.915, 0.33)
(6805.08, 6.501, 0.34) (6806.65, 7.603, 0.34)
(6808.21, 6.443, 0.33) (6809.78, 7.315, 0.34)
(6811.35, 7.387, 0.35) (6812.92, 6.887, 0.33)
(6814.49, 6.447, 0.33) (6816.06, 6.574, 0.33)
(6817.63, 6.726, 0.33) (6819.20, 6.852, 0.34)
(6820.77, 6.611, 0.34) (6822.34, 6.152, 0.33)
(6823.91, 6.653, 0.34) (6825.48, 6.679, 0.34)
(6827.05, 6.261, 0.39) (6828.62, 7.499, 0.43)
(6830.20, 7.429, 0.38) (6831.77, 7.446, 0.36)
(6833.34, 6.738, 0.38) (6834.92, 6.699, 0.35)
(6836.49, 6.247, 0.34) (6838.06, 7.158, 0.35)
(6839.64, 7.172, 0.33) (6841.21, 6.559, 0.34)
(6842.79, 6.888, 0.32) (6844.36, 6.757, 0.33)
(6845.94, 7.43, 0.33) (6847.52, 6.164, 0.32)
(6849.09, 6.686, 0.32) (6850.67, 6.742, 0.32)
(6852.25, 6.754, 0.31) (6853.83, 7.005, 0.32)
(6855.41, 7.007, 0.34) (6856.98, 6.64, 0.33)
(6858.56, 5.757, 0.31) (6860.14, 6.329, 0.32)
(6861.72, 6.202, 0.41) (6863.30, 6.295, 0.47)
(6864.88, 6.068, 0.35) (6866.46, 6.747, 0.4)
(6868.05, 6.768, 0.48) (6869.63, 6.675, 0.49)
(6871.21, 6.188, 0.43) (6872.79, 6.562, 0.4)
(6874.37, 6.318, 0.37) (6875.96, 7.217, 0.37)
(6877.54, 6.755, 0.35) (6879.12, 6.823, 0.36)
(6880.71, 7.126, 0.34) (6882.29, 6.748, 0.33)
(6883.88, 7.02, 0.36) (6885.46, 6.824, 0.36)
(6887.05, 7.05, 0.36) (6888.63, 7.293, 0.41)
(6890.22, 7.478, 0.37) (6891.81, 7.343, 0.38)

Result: 7.49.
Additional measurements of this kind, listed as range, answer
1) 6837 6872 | 6.63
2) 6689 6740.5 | 7.26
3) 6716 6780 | 7.01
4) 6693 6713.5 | 7.46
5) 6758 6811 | 7.02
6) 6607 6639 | 7.54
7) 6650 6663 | 7.66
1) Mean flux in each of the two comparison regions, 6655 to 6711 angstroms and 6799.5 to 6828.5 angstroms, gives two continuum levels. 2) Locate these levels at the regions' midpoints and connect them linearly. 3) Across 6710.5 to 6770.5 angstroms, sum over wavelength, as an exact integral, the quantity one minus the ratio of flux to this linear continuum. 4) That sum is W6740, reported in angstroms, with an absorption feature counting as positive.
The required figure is 1.9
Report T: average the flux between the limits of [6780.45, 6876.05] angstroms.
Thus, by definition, 6.78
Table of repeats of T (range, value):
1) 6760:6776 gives 7.08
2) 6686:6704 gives 7.52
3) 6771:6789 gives 7.19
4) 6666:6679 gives 7.59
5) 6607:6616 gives 7.69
